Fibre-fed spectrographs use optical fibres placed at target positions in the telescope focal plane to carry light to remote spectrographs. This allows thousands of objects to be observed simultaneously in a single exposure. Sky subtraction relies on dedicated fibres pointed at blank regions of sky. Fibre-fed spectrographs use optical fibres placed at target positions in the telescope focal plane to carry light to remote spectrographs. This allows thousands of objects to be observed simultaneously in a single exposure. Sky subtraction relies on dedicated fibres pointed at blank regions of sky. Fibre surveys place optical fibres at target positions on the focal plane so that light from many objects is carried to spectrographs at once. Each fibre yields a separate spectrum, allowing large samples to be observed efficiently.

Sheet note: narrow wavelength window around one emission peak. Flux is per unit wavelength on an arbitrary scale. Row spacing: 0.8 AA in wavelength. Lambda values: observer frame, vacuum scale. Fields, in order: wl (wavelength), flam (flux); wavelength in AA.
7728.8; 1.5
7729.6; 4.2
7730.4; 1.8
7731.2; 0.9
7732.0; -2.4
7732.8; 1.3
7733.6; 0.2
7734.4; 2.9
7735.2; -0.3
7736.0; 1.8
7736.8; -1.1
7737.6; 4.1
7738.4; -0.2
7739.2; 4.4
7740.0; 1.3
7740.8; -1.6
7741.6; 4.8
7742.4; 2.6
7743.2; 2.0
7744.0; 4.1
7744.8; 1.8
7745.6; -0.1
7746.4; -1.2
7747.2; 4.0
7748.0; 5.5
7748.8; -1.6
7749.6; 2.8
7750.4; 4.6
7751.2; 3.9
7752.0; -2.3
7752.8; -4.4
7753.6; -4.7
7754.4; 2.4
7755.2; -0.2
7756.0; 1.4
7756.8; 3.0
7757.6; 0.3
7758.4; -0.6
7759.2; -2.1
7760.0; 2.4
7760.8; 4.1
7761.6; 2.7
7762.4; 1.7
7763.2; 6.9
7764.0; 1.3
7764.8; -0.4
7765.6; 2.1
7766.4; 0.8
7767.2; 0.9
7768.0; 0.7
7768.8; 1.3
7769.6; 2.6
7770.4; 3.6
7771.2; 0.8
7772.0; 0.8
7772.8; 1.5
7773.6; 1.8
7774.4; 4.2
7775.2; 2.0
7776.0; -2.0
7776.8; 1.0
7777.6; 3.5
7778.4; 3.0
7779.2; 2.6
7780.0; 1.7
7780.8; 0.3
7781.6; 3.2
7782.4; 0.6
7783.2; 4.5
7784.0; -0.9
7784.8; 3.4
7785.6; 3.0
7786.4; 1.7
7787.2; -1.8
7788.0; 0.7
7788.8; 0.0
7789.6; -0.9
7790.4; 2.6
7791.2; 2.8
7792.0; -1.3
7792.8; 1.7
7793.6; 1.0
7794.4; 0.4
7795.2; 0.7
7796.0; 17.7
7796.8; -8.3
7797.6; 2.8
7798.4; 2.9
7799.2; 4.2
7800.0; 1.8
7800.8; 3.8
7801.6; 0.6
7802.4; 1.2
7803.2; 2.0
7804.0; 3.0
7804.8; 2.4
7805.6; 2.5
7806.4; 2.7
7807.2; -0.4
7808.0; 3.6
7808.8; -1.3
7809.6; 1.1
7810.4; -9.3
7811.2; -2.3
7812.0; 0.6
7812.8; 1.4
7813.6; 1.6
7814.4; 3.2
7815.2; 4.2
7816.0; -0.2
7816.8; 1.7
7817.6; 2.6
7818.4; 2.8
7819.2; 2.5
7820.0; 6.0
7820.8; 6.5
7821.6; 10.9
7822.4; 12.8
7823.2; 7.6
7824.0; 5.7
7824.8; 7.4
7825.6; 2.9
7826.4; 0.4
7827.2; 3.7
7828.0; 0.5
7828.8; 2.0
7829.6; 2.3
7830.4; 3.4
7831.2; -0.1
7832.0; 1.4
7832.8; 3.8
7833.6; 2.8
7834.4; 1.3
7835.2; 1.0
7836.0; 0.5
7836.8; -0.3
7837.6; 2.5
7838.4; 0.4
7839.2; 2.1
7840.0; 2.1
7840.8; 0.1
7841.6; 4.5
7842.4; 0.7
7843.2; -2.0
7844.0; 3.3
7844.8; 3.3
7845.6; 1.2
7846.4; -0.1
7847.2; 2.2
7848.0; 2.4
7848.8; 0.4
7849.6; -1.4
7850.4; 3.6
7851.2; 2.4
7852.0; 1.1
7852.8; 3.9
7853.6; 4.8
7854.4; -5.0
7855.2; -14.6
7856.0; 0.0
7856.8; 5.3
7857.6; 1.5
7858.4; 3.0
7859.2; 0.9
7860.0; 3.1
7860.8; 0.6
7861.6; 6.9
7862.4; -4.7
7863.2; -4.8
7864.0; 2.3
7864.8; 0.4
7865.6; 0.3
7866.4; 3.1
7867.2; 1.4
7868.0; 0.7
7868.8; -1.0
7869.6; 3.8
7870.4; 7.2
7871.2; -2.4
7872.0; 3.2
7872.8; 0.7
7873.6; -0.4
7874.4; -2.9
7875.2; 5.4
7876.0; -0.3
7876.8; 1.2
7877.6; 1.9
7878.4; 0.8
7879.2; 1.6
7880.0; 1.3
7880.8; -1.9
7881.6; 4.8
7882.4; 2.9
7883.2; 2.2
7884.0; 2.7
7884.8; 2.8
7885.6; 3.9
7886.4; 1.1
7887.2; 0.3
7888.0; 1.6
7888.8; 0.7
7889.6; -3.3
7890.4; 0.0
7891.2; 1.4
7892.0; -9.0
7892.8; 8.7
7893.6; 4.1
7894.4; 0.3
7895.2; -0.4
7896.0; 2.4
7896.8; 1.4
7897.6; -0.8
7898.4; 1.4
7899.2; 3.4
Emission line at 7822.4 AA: Hgamma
